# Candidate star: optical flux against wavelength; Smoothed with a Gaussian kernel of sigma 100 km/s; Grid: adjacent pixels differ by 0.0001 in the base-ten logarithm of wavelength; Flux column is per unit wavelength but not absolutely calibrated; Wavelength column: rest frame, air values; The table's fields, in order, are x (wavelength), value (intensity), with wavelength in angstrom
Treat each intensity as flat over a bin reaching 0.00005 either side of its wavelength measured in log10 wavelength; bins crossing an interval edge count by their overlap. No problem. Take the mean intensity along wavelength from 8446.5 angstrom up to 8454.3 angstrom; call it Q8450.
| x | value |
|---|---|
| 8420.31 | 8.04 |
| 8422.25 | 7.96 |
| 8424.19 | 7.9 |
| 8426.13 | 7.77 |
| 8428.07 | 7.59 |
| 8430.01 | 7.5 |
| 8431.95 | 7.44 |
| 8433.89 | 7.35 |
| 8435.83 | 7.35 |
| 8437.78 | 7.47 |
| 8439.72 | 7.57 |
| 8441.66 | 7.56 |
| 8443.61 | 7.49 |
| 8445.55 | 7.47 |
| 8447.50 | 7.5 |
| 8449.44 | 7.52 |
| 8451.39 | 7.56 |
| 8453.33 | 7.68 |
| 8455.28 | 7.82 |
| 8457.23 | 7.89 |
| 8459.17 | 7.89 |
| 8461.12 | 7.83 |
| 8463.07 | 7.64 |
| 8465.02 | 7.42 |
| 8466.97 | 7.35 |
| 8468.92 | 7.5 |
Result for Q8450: 7.57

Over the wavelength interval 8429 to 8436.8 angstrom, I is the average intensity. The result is 7.42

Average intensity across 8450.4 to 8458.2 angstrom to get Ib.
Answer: 7.74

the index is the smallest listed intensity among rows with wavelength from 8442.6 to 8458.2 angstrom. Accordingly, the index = 7.47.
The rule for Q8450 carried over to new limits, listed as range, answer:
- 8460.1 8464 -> 7.73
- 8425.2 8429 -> 7.68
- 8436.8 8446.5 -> 7.51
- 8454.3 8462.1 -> 7.86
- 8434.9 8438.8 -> 7.4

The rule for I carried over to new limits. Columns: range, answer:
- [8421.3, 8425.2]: 7.93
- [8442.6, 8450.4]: 7.49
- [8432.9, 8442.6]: 7.46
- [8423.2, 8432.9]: 7.64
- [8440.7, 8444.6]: 7.52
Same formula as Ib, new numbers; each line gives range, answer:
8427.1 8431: 7.55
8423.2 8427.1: 7.84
